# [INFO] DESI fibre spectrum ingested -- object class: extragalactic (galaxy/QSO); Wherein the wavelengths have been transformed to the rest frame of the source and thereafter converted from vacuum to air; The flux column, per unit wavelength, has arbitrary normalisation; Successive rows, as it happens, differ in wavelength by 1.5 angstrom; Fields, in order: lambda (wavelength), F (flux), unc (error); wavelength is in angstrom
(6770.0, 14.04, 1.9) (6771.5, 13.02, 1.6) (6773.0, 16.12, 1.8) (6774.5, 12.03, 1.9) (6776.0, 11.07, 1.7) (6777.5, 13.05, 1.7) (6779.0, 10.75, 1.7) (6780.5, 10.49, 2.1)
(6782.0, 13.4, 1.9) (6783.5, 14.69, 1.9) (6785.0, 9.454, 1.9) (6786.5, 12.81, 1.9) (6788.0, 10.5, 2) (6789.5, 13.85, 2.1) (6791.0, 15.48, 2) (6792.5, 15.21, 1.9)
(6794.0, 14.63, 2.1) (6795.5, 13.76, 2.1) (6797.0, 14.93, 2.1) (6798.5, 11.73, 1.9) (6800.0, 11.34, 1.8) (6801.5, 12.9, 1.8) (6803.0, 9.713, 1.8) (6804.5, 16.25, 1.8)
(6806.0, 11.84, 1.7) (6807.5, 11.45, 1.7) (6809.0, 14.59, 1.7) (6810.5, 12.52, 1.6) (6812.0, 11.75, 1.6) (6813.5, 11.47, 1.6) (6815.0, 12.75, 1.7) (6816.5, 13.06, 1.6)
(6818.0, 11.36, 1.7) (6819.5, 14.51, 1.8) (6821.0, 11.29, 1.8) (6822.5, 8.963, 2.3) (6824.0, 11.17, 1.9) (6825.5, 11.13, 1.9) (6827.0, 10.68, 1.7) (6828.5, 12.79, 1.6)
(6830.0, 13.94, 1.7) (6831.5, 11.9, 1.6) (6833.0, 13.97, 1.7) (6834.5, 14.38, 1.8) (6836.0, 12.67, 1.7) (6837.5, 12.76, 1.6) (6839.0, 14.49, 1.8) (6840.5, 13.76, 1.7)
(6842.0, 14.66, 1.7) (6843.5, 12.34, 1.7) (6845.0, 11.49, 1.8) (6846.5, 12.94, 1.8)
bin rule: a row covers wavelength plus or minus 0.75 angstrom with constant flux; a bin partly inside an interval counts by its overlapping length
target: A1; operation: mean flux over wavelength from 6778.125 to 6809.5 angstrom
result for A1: 12.8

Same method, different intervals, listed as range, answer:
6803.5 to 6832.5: 12.3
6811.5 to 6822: 12.2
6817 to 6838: 12.3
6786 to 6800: 13.5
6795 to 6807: 12.8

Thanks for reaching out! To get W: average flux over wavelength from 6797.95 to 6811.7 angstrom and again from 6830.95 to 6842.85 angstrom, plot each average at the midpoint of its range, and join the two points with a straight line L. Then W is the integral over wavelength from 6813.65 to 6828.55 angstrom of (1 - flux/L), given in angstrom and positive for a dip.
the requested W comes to 1.51 angstrom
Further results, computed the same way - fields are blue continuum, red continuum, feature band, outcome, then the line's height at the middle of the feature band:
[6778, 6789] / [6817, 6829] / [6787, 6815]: -3.2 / 11.7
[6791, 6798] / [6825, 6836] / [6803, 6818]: 1.3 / 13.8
